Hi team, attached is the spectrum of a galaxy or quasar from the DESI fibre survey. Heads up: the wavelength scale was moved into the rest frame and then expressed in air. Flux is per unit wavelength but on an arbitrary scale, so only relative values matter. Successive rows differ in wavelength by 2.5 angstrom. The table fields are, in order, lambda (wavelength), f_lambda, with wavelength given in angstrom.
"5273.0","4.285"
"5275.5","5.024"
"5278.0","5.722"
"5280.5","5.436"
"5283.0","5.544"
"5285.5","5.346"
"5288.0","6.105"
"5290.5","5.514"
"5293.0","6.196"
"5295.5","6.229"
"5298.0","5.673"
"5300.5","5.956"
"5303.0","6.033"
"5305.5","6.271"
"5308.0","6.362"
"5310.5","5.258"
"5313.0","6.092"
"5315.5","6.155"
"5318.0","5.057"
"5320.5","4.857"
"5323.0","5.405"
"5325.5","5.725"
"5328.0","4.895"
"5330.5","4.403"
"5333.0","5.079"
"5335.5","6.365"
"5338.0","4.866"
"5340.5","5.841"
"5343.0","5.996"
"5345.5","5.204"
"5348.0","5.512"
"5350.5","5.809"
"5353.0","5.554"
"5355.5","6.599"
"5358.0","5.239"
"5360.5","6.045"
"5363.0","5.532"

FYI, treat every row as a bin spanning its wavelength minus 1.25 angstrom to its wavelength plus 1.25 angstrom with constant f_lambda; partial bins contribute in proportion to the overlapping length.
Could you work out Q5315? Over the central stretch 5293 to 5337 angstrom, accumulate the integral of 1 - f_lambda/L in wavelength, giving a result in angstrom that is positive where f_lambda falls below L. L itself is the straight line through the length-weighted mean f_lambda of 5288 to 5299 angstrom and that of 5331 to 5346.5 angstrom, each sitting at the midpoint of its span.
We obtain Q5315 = 0.7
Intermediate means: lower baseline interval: 5.93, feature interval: 5.65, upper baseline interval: 5.51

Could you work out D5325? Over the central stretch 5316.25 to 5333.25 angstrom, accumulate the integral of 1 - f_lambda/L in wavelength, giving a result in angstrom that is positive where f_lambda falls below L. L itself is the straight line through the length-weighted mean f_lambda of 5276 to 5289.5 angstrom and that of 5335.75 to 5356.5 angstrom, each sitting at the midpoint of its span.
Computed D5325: 1.7 angstrom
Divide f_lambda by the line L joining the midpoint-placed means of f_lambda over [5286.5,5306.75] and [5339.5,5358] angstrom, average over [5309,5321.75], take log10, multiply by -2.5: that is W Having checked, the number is 0.08 mag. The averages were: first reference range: 5.99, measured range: 5.5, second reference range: 5.75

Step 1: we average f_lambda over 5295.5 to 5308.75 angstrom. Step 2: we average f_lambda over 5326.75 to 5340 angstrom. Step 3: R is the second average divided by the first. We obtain 0.85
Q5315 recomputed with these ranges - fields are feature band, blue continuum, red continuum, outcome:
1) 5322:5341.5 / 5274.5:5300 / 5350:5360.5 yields 1.58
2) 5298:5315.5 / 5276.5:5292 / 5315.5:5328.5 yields -1.81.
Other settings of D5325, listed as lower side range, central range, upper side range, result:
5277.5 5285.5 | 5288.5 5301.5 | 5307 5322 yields -0.9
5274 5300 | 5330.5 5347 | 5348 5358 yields 0.9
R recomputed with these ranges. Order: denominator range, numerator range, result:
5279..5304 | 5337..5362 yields 0.98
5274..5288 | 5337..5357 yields 1.04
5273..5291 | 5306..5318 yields 1.08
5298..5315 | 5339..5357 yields 0.96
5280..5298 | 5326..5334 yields 0.84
